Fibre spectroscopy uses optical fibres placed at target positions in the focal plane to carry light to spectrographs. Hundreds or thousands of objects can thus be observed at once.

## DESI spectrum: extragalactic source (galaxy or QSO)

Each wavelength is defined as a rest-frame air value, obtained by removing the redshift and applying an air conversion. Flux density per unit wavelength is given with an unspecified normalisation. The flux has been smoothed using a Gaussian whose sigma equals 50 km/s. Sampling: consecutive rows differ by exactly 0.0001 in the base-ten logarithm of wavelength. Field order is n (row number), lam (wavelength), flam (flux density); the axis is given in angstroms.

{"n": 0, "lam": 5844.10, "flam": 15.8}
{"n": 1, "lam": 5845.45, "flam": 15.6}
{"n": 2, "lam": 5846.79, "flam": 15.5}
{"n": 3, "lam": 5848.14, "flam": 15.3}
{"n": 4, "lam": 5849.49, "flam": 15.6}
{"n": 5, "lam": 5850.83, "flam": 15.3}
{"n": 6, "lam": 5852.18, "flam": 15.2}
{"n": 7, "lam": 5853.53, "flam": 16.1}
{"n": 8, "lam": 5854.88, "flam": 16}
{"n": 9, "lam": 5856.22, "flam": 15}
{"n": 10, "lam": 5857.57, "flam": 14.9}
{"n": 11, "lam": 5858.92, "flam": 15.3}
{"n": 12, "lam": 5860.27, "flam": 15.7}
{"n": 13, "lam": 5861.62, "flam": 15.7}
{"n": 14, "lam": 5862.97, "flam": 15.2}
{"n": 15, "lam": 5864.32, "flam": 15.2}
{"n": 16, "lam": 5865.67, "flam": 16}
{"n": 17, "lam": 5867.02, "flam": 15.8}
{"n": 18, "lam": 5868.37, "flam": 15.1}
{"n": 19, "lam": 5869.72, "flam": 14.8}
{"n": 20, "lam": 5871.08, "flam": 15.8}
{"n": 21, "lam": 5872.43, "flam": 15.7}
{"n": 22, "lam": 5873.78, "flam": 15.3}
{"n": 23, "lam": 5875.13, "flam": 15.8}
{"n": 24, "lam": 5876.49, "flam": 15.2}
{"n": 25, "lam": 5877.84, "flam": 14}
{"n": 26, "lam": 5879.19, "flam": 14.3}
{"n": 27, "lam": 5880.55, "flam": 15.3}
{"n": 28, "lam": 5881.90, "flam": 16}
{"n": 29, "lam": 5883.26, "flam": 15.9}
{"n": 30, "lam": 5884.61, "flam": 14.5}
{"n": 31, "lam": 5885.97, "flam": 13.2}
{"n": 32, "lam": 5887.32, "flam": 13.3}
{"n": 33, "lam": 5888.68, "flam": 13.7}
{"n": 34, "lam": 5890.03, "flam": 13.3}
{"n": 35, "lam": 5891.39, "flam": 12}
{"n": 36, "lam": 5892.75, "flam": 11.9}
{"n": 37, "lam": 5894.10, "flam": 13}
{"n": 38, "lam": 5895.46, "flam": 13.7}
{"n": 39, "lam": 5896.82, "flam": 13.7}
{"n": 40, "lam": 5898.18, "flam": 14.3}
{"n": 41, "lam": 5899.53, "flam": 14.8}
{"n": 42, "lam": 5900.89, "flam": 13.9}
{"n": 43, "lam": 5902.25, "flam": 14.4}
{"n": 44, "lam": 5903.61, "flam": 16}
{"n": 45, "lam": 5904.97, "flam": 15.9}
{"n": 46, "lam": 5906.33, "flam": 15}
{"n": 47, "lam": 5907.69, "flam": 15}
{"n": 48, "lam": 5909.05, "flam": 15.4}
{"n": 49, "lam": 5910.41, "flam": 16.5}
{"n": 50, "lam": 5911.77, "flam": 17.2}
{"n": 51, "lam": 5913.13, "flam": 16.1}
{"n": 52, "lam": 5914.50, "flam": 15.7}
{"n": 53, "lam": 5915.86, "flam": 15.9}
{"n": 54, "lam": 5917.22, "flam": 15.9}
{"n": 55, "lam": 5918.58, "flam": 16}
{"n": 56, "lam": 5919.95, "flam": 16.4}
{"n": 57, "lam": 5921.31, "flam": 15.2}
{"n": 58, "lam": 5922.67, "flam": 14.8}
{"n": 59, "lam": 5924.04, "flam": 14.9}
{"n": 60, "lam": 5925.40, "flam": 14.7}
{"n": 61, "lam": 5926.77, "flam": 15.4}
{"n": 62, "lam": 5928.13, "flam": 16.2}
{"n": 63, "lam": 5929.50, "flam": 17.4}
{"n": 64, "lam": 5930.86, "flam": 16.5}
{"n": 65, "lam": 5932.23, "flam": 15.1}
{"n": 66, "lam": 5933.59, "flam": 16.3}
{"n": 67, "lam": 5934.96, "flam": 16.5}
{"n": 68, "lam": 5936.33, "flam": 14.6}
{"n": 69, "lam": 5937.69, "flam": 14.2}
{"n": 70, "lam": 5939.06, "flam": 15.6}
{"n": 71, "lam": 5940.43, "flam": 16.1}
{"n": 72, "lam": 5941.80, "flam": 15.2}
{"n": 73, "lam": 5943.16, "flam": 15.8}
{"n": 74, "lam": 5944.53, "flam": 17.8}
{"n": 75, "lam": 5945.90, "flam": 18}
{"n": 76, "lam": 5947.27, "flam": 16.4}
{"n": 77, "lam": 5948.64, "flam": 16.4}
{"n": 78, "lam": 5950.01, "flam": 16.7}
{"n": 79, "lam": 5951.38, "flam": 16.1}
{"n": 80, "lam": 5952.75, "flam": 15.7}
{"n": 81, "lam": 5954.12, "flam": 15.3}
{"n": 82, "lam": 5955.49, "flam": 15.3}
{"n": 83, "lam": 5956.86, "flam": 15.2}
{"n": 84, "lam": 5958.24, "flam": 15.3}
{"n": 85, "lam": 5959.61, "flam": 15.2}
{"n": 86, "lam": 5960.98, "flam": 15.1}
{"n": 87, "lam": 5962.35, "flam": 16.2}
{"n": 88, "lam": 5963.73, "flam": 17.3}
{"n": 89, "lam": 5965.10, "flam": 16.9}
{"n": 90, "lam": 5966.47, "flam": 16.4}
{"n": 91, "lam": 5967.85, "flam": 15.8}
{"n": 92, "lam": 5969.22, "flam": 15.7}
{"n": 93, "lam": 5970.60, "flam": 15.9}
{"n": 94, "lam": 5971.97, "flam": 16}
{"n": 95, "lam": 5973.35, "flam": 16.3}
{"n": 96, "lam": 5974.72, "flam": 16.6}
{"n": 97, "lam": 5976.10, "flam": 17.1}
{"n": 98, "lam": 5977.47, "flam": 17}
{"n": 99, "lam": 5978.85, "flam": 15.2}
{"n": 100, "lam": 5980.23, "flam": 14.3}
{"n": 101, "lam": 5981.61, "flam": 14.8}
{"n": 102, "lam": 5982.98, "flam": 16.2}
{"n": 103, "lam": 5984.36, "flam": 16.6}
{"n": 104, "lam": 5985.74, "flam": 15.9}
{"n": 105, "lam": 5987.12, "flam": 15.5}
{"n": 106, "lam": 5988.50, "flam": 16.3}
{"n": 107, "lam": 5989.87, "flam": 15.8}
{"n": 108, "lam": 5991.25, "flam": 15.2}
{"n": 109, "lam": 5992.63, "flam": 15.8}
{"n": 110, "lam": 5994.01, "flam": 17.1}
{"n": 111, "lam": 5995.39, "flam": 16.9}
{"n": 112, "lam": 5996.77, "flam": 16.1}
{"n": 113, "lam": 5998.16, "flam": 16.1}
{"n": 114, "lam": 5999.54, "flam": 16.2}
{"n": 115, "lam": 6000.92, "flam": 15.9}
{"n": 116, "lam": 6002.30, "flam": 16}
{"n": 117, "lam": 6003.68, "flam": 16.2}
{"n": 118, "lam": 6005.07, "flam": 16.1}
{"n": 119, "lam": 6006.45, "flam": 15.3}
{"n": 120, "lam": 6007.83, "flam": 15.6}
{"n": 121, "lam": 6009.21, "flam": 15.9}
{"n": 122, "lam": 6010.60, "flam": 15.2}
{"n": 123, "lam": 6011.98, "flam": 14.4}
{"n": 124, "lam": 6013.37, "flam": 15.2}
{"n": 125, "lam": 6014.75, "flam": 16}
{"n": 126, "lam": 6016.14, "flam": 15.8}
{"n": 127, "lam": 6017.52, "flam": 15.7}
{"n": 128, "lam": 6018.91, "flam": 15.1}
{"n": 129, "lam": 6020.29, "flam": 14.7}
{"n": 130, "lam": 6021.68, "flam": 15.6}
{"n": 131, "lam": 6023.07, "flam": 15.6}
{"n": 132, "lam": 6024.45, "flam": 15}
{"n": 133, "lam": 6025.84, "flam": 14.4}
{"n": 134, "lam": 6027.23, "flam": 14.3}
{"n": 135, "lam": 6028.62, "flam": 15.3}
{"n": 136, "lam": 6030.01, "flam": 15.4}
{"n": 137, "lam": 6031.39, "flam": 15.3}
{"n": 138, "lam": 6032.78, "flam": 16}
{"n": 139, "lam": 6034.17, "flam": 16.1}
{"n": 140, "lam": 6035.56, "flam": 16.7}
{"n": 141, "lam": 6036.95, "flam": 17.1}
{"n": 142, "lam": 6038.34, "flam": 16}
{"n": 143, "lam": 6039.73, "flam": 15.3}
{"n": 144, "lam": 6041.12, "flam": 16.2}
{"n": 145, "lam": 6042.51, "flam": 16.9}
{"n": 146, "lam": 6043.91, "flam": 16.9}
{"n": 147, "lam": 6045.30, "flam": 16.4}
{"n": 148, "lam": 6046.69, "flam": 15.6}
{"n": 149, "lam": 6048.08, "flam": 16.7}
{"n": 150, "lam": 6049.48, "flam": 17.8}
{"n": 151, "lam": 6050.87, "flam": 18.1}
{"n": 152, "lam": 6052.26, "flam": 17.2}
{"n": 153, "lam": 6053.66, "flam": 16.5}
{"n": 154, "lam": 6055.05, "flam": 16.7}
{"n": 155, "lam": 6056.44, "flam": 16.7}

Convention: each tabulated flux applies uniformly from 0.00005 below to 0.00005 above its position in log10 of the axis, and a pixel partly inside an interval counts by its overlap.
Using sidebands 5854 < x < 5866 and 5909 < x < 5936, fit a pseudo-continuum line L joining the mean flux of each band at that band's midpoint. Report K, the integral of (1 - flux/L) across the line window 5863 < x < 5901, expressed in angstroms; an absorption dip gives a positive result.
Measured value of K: 2.7 angstroms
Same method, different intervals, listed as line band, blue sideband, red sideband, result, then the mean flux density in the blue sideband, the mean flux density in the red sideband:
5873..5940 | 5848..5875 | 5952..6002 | 2.7 angstroms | 15.5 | 16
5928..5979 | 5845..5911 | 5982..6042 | -2.3 angstroms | 14.9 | 15.7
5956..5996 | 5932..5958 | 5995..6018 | -0.3 angstroms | 15.9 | 15.8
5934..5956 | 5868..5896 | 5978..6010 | -1.1 angstroms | 14.4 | 15.9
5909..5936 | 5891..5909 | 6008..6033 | -2.8 angstroms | 14.2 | 15.3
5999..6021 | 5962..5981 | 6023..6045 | 0.5 angstroms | 16.2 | 15.8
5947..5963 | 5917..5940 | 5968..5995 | 0.1 angstroms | 15.6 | 16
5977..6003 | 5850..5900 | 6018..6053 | -0.5 angstroms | 14.8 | 16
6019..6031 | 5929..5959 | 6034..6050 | 1.0 angstroms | 16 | 16.5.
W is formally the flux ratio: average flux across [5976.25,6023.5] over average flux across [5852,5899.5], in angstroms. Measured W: 1.07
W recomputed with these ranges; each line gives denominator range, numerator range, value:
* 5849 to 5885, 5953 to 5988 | 1.03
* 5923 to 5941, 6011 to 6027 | 0.97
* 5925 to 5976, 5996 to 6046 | 0.98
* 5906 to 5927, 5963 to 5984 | 1.03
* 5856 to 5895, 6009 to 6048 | 1.06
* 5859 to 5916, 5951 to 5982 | 1.07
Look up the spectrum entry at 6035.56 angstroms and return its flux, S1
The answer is 16.7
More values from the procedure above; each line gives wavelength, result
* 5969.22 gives 15.7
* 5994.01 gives 17.1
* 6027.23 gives 14.3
